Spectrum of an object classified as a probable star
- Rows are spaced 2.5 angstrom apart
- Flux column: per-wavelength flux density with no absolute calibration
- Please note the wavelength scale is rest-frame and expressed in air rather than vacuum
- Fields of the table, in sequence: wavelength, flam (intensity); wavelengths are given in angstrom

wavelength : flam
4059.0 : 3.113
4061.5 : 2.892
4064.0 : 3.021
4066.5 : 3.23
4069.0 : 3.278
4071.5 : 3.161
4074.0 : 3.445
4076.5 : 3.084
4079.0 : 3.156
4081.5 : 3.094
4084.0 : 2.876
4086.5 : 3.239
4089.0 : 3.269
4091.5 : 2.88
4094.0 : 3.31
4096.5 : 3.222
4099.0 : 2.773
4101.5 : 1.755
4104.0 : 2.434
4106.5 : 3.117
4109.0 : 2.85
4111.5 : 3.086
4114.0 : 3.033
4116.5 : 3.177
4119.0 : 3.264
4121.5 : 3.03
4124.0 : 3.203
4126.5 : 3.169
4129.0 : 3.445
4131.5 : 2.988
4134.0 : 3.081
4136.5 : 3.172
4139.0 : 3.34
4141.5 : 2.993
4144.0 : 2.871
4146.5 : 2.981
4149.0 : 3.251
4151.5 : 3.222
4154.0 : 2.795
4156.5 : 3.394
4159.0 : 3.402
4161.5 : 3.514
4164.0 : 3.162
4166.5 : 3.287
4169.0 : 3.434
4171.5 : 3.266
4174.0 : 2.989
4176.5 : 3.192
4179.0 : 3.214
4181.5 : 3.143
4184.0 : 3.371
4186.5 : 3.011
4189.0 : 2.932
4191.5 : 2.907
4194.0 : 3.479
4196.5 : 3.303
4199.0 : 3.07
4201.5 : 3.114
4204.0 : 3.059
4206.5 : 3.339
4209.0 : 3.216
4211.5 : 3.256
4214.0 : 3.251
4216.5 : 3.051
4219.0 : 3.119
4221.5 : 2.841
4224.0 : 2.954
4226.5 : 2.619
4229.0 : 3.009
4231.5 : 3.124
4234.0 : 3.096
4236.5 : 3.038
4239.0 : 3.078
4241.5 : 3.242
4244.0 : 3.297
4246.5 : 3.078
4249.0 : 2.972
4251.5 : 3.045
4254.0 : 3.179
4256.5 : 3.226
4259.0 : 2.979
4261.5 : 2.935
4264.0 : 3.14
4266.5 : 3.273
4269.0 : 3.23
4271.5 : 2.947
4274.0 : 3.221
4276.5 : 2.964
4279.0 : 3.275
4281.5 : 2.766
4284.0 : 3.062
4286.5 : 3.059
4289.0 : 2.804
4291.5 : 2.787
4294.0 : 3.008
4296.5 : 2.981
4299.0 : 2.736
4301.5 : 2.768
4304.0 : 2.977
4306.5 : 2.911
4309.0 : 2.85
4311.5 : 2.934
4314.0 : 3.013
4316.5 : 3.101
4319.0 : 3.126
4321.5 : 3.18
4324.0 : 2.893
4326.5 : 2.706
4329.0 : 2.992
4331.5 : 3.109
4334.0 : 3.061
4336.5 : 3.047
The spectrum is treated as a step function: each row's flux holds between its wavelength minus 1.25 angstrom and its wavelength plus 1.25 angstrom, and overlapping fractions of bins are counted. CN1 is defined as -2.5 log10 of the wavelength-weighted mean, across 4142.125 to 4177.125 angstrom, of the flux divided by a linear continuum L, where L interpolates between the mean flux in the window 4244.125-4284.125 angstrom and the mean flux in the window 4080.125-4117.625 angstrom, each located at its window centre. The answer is -0.070 mag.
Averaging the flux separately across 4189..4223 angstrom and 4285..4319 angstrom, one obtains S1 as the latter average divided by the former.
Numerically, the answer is 0.9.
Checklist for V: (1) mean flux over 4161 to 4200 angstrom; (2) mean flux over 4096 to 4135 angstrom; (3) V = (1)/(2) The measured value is 1.1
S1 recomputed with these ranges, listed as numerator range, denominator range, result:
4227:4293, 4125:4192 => 0.97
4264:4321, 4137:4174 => 0.94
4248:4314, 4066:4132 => 0.98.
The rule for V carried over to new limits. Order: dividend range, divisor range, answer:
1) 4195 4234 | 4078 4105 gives 1.06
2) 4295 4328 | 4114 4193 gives 0.93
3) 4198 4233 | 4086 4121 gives 1.04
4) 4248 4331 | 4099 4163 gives 0.98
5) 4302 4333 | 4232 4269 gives 0.96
